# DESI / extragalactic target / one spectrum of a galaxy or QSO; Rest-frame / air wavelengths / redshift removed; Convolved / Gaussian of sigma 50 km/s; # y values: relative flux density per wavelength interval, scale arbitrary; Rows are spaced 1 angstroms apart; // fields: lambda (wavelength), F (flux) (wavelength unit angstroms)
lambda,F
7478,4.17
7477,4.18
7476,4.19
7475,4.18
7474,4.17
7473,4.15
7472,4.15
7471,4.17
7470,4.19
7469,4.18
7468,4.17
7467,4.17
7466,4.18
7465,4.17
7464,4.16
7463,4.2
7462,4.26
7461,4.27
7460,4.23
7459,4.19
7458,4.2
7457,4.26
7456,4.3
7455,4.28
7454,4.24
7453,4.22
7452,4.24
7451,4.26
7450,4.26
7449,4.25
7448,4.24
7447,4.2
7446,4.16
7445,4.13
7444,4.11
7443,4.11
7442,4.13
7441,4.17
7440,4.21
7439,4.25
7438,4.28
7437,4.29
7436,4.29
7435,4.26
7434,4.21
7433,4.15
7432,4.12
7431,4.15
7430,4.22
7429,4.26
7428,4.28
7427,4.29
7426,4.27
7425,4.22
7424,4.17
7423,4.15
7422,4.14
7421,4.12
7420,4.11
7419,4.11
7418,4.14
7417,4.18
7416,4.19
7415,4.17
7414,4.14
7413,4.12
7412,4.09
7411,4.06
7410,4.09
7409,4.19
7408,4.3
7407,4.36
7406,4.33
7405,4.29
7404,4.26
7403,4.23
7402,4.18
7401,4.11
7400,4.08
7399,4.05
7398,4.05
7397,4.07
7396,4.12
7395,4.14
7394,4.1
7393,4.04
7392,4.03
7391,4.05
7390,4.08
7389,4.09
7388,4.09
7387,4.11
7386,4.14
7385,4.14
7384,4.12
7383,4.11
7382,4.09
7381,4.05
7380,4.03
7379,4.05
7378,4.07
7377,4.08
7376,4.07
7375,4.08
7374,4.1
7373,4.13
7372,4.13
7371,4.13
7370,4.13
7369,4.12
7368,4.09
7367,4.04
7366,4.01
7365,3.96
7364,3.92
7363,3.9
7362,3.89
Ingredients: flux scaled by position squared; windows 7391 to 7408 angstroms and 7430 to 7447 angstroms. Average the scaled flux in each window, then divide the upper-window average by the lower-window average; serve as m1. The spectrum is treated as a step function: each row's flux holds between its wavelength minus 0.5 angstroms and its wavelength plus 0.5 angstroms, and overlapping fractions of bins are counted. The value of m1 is 1.0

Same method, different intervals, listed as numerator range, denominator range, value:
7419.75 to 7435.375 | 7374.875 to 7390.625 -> 1.04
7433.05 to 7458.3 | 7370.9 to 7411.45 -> 1.04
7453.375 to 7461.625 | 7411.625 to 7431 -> 1.03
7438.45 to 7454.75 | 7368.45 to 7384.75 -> 1.05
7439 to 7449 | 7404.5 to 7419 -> 1.00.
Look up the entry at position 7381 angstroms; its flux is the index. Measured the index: 4.05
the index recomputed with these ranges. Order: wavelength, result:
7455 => 4.28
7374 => 4.1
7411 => 4.06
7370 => 4.13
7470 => 4.19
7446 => 4.16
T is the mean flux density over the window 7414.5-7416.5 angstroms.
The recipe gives 4.18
